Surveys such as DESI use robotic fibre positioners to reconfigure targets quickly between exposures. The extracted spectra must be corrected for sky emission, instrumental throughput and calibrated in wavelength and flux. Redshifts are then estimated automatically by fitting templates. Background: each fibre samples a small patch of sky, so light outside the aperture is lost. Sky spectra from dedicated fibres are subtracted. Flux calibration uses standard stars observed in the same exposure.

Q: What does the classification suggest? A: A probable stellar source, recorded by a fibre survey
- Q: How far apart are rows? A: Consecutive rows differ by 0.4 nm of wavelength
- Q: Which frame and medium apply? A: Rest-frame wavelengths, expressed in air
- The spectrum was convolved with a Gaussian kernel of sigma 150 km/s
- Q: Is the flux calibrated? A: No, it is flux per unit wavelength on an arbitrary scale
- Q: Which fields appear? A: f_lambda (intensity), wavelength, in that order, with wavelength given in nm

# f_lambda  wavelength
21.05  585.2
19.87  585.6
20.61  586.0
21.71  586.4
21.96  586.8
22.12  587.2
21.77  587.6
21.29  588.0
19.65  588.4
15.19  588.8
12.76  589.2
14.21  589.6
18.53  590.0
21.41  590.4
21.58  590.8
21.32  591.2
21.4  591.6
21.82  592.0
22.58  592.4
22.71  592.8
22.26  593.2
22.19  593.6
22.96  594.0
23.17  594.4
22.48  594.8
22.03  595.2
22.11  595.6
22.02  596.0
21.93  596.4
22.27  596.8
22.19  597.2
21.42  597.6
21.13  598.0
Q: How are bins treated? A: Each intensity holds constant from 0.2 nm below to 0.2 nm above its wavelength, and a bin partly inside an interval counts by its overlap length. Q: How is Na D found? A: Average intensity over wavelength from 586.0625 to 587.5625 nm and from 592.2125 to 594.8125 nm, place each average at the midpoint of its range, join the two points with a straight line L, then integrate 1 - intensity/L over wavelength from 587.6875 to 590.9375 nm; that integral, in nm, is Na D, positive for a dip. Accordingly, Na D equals 0.583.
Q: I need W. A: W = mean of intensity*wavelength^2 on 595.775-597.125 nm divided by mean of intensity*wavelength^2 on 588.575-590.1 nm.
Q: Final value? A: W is 1.5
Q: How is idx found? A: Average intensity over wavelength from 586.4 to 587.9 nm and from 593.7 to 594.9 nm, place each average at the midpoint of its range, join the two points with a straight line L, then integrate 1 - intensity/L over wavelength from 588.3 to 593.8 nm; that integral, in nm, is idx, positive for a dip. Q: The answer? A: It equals 0.64 nm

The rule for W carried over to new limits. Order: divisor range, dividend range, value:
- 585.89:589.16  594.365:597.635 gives 1.13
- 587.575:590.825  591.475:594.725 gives 1.25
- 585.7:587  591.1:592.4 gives 1.04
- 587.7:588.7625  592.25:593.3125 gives 1.16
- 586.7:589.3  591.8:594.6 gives 1.18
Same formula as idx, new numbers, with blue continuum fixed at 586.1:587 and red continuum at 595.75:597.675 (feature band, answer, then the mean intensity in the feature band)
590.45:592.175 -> 0.03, 21.5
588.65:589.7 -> 0.38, 14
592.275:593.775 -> -0.04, 22.4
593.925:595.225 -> -0.05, 22.7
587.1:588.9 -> 0.13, 20.2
